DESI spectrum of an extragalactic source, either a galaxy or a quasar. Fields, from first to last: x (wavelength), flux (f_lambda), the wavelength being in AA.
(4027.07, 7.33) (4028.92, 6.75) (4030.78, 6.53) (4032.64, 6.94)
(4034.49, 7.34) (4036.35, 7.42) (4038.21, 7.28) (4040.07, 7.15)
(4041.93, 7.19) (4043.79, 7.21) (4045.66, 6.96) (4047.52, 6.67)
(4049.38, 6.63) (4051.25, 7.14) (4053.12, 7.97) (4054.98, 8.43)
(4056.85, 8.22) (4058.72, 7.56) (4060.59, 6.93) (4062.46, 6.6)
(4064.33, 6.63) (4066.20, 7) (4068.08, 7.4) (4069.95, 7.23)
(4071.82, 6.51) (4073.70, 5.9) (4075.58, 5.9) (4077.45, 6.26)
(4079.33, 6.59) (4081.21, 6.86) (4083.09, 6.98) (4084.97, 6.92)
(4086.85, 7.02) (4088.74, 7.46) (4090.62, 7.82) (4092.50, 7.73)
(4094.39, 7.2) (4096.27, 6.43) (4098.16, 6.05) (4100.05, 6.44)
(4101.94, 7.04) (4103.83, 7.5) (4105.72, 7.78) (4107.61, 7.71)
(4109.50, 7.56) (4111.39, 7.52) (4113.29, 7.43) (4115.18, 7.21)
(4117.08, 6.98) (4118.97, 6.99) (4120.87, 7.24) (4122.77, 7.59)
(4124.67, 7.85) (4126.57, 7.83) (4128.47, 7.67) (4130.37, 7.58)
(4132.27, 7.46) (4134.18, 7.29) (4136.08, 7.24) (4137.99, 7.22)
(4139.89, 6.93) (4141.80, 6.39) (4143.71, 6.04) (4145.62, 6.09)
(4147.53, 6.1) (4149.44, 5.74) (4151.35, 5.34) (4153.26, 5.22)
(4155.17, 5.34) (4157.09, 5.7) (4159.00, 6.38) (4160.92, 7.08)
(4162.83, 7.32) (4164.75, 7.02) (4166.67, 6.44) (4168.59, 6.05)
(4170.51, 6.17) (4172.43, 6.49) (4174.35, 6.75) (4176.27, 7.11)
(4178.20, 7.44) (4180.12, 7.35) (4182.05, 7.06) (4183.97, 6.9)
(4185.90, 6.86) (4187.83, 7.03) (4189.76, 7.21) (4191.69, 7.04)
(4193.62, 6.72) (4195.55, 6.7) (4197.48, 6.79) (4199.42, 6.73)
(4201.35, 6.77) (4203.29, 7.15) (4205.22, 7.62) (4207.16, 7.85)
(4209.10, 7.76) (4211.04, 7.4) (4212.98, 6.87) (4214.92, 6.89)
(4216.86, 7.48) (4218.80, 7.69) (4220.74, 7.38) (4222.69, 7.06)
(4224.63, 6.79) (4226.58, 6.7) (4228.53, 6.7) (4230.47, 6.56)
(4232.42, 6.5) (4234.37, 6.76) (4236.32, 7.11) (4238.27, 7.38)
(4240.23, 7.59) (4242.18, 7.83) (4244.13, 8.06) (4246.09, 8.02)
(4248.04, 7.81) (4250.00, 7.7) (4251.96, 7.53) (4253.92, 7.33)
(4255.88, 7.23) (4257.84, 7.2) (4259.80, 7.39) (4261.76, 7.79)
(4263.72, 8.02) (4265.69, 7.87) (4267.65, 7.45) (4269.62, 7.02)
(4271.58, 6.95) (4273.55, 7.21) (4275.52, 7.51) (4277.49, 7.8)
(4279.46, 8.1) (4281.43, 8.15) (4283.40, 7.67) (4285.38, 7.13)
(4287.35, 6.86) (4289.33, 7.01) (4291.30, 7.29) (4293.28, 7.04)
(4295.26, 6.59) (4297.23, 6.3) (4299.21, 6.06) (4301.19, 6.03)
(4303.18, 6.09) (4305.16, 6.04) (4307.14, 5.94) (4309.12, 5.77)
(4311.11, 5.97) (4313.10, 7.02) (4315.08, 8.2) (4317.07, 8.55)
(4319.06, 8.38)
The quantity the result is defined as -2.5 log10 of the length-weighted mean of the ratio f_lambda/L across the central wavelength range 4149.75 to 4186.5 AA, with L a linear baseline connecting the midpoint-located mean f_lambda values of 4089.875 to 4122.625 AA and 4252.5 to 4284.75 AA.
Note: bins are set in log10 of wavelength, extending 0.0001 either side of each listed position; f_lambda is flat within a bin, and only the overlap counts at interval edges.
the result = 0.130 mag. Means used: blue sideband 7.22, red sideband 7.54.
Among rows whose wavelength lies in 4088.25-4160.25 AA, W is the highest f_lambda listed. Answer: 7.85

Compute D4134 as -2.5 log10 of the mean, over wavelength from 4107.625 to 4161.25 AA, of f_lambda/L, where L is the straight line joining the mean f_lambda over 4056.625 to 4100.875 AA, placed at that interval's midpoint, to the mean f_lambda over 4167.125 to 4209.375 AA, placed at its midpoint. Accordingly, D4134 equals 0.01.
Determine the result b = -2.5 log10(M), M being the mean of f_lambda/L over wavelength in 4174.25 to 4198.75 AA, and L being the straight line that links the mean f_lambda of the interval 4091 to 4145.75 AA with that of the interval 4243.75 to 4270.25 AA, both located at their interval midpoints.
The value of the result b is 0.059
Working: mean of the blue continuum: 7.19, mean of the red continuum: 7.6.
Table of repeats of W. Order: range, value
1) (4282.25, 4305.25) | 7.67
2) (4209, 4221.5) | 7.76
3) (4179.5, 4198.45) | 7.35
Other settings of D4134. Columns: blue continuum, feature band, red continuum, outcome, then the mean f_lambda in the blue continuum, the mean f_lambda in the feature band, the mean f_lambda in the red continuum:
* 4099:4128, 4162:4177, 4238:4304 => 0.11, 7.38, 6.66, 7.32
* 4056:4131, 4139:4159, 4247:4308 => 0.21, 7.13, 5.91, 7.17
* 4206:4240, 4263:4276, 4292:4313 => -0.13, 7.12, 7.42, 6.23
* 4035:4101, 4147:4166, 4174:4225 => 0.16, 7.02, 6.13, 7.13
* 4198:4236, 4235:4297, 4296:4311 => -0.15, 7.08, 7.45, 6.04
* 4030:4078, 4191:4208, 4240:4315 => 0.01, 7.05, 7.04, 7.17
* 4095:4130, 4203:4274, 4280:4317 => -0.06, 7.27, 7.35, 6.79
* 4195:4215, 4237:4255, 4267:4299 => -0.07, 7.16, 7.68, 7.22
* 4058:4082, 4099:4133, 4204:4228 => -0.08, 6.71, 7.41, 7.28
